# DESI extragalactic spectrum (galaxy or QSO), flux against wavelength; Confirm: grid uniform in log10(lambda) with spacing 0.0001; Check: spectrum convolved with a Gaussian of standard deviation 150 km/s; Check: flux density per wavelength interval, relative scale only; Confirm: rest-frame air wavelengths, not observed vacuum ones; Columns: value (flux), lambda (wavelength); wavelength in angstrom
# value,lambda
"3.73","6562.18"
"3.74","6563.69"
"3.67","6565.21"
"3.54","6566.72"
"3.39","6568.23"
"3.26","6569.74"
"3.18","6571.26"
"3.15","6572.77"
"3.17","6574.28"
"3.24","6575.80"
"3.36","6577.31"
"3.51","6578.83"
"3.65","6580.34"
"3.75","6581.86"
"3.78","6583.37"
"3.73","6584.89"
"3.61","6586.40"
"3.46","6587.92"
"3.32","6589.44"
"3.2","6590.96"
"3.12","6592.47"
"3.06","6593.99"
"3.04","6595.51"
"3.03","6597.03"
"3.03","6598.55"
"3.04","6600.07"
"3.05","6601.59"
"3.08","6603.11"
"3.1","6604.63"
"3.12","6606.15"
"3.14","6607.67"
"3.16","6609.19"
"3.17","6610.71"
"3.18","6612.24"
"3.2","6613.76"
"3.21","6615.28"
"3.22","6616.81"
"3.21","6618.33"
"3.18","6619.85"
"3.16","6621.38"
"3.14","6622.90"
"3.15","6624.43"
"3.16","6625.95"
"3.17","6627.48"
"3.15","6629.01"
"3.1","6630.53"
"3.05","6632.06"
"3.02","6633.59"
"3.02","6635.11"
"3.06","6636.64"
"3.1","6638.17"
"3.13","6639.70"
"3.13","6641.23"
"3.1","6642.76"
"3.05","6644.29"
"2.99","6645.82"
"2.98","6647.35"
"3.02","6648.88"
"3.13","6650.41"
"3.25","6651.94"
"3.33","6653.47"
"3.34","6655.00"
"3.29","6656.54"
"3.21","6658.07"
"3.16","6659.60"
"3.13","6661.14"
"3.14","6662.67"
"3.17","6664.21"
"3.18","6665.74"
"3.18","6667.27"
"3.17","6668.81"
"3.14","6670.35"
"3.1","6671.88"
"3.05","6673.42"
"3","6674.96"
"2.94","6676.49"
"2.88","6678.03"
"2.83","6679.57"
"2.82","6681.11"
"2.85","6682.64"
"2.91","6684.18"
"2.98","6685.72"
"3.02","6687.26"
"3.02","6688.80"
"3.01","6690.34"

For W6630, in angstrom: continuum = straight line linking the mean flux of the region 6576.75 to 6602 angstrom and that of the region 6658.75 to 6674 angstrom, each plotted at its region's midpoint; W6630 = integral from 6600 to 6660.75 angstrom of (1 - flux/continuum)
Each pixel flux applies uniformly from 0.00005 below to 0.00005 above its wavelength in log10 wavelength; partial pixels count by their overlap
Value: 1.8 angstrom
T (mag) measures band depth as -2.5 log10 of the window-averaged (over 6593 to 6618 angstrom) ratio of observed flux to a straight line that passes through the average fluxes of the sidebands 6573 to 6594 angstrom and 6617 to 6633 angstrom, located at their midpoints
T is 0.06 mag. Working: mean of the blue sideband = 3.43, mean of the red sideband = 3.15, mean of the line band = 3.12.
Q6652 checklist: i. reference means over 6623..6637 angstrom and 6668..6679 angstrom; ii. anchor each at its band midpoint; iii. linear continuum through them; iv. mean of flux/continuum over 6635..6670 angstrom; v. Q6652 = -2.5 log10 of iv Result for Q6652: -0.03 mag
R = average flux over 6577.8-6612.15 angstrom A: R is 3.28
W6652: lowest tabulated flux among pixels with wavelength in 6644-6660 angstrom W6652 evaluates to 2.98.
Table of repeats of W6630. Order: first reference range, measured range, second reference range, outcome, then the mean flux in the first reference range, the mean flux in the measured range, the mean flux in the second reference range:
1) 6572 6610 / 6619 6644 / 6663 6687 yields 0.30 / 3.28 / 3.11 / 3.02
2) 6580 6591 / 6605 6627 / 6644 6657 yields 1.37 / 3.58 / 3.17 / 3.15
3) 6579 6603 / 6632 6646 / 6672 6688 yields 0.20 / 3.32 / 3.07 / 2.93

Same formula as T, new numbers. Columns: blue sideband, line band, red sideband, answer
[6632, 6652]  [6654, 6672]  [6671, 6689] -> -0.065 mag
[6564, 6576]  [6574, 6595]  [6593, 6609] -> -0.069 mag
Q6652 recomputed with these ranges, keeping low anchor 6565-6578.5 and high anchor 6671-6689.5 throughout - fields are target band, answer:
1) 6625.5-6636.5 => 0.010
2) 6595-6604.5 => 0.061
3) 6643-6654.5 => -0.020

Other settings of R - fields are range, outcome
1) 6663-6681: 3.05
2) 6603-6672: 3.14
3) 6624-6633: 3.13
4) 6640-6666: 3.15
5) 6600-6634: 3.14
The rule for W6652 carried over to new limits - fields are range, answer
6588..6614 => 3.03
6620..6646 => 2.99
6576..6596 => 3.04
